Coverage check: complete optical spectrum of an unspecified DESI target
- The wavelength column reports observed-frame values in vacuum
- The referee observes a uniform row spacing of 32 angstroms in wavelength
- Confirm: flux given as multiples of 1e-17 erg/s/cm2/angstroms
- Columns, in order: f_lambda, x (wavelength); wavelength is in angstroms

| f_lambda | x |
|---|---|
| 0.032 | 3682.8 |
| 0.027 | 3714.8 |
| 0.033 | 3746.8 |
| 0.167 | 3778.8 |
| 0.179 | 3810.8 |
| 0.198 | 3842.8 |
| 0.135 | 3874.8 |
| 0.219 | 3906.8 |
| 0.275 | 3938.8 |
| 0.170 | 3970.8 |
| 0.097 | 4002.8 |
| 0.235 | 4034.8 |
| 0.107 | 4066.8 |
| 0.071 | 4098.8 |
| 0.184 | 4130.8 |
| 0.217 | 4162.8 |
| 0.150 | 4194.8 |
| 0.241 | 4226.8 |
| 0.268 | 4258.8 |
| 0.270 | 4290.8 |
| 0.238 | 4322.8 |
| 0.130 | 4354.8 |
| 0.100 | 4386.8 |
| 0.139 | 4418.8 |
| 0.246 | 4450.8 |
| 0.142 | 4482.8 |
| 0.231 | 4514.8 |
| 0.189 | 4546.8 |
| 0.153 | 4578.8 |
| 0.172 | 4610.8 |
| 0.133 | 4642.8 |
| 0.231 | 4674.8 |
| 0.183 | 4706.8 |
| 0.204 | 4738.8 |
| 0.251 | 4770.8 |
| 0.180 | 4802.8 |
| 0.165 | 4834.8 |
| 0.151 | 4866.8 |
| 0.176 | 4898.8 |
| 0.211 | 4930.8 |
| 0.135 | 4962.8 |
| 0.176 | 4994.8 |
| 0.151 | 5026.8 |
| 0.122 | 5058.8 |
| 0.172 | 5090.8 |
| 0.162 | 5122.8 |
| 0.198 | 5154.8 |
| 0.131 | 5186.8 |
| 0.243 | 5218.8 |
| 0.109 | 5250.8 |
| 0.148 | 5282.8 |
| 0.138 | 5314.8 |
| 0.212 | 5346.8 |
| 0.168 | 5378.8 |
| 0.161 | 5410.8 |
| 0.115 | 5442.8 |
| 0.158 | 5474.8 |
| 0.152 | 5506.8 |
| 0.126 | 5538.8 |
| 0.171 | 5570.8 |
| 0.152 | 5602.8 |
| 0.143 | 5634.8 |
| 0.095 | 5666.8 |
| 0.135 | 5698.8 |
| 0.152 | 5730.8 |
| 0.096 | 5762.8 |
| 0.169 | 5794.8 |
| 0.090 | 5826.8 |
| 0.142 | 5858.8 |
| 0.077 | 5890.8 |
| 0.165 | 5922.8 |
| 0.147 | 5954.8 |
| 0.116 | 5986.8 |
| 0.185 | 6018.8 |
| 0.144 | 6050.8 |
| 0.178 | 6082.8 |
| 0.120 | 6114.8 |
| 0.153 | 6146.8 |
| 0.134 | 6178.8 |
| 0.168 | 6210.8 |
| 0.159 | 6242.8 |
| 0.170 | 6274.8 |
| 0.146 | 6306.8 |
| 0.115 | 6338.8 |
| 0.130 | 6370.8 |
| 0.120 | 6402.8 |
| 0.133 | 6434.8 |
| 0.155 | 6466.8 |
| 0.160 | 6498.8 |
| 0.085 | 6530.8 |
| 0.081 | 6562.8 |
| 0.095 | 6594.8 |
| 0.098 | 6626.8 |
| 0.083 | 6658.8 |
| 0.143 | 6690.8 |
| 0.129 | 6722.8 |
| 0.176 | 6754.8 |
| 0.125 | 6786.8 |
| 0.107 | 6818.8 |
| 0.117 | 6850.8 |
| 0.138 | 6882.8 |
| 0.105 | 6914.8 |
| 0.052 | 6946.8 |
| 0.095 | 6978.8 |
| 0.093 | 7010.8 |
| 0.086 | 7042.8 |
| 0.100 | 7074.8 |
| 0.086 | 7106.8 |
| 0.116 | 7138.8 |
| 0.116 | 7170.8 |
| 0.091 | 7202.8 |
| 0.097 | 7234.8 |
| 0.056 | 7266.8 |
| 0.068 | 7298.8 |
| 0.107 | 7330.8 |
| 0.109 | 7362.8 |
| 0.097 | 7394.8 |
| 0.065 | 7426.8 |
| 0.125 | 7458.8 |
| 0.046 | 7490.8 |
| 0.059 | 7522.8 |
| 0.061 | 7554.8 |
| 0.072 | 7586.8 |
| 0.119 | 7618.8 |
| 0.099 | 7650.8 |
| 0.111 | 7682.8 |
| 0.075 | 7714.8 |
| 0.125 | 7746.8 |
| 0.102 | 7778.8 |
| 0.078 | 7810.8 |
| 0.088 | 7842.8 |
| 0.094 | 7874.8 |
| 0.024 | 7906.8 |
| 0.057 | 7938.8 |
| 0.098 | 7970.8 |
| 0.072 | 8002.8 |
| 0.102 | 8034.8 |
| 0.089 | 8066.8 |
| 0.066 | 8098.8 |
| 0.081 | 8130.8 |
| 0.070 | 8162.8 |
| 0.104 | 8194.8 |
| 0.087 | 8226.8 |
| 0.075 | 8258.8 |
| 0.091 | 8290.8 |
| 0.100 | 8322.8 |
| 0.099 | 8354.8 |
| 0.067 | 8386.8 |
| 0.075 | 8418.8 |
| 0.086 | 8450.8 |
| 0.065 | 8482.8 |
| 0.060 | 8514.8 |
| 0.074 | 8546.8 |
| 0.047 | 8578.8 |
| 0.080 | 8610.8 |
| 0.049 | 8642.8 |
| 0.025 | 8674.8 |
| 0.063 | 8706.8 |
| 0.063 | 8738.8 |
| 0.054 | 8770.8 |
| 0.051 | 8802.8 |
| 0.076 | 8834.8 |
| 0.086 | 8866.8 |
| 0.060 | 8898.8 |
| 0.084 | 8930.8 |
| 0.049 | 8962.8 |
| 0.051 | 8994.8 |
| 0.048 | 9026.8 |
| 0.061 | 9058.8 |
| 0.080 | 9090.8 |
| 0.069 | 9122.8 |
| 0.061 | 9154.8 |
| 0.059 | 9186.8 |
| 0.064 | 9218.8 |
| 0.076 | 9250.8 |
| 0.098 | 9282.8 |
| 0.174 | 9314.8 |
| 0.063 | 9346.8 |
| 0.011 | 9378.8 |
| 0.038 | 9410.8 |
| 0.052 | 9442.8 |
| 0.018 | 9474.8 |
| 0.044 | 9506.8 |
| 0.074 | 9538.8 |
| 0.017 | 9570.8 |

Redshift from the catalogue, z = 0.56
